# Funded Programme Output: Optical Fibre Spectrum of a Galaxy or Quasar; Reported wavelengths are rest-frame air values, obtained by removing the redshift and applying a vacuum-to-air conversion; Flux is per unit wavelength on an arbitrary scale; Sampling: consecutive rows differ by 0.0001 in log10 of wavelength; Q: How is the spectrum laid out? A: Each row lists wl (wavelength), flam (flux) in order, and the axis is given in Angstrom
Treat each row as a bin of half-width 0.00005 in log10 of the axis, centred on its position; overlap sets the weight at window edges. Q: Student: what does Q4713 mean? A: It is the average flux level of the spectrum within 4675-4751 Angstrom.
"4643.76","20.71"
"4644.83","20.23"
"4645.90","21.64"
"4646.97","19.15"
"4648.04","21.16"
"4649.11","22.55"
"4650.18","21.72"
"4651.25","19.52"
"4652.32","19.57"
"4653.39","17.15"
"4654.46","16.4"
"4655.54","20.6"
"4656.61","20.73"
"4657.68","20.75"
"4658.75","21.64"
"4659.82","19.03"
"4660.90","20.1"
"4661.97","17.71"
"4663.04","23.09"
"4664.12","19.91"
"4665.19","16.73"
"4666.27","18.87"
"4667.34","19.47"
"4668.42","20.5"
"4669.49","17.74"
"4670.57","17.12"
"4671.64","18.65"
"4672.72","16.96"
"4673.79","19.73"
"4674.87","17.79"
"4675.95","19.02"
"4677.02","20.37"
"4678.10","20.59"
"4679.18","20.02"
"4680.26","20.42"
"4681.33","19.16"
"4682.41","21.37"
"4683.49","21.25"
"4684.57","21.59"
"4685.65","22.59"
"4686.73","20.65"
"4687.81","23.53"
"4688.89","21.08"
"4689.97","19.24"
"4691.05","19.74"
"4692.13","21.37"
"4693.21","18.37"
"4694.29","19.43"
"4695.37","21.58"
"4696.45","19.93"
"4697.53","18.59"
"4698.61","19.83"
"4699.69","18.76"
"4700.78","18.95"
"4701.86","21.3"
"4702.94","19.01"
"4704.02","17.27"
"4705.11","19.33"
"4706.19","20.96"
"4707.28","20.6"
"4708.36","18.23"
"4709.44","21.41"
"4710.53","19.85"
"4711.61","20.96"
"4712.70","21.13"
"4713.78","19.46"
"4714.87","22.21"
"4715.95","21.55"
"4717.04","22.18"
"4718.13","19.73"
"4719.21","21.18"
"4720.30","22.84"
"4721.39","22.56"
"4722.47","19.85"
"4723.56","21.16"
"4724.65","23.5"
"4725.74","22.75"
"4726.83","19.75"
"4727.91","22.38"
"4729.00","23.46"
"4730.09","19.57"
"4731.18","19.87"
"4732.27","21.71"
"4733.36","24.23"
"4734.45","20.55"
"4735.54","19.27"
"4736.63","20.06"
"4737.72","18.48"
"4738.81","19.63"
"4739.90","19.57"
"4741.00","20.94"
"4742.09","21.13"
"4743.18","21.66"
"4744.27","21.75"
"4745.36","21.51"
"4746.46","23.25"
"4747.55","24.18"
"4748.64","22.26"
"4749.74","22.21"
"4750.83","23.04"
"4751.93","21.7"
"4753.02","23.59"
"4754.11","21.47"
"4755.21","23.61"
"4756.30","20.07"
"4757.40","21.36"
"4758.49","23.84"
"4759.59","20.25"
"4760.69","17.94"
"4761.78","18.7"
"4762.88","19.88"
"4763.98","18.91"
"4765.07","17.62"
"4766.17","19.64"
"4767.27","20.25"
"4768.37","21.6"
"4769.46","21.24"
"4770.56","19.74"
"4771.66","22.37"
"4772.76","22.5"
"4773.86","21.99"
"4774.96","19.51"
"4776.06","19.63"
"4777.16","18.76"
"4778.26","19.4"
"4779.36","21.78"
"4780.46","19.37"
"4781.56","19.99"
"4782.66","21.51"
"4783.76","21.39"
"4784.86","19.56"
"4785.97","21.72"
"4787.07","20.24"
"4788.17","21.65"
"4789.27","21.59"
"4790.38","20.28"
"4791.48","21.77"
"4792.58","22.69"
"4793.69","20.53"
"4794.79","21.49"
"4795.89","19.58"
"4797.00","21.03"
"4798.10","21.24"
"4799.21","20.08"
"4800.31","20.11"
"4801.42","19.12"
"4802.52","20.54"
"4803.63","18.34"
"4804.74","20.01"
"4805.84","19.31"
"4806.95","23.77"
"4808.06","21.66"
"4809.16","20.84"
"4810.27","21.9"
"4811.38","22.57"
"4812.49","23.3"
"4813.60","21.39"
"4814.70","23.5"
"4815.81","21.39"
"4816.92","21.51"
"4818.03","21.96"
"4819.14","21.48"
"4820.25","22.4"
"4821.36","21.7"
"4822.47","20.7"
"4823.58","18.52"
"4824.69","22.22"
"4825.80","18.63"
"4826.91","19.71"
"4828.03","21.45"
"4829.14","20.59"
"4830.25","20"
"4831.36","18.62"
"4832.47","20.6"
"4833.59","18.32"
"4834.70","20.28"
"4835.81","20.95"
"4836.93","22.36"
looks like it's 20.8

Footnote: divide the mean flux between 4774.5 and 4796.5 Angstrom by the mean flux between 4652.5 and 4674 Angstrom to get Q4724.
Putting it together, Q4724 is 1.08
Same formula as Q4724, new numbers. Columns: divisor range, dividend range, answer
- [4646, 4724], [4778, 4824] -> 1.05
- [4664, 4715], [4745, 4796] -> 1.06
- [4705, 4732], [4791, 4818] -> 1.00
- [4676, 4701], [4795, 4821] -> 1.04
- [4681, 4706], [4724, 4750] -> 1.06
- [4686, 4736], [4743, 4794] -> 1.02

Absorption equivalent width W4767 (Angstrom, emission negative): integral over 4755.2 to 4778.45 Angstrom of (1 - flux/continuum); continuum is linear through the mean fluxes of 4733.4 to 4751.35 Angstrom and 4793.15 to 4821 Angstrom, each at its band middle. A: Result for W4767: 1.0 Angstrom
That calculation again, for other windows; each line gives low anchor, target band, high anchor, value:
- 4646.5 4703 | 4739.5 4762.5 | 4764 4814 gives -1.3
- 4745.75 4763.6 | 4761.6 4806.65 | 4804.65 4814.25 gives 2.6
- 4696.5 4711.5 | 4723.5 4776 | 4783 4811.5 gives -2.4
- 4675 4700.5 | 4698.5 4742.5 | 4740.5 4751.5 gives 1.4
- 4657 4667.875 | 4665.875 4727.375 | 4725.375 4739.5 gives 0.2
